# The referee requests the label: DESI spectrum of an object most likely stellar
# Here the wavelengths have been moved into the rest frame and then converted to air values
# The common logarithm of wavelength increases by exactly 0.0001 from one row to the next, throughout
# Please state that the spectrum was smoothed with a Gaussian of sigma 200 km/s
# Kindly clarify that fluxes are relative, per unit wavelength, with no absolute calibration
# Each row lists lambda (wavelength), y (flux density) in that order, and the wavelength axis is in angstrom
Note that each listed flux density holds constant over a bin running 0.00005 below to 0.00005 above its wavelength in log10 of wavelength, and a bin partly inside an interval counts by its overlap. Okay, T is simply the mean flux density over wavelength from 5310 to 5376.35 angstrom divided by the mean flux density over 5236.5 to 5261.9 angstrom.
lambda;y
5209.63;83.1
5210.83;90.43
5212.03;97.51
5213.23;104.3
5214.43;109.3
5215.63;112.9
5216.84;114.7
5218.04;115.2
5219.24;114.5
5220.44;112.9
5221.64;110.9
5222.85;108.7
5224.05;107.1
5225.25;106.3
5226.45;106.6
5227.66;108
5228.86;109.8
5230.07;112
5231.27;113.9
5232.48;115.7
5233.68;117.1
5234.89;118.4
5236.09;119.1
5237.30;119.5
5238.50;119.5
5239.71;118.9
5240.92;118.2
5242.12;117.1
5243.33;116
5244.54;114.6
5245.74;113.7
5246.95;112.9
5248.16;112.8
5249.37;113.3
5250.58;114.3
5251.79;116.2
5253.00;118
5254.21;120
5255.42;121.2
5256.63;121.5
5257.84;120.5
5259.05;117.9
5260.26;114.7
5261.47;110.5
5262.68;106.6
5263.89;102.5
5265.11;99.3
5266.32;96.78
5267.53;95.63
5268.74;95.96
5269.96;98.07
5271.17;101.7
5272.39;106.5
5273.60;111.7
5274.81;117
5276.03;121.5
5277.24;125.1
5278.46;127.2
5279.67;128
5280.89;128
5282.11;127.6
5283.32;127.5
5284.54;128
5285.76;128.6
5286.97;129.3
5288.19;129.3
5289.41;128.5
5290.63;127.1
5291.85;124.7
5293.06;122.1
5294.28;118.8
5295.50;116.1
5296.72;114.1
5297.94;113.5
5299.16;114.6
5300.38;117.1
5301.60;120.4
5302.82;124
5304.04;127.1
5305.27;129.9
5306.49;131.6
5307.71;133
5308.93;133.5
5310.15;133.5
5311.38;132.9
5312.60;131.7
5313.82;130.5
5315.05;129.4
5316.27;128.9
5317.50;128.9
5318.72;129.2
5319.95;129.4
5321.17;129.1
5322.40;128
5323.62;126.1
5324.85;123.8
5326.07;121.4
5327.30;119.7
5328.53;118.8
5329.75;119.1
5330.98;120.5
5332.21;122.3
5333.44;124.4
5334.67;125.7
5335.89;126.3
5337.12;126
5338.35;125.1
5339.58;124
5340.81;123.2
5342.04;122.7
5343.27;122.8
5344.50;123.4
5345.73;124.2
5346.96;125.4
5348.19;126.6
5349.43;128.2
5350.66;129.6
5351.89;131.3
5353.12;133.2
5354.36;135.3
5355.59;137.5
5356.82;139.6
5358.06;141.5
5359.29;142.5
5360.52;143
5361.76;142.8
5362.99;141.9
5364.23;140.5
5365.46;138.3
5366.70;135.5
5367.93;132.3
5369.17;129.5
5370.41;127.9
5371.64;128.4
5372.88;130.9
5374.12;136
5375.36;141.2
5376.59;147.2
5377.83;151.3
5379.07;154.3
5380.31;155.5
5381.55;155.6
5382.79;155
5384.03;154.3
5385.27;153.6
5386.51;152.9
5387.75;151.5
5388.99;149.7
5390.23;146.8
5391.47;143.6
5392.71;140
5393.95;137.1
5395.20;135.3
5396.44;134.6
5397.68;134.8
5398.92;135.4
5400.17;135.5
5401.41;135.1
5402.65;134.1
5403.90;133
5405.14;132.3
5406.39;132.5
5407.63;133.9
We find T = 1.11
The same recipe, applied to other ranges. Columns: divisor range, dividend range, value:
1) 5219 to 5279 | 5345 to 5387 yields 1.24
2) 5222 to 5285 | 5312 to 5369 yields 1.13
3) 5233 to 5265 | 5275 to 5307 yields 1.07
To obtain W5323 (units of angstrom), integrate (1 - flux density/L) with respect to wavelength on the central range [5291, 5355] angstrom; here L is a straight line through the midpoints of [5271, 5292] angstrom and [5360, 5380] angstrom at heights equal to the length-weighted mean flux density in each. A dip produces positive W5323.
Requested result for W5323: 2.62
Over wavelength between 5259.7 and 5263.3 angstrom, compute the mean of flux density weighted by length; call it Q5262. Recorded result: 111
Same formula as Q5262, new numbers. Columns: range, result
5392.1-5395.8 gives 137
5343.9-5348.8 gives 125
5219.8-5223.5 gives 111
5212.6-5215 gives 107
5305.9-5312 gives 133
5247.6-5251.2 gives 113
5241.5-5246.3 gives 116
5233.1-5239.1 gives 119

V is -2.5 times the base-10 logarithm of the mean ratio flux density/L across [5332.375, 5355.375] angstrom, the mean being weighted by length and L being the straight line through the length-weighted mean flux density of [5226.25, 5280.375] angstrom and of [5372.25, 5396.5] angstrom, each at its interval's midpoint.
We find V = 0.08 mag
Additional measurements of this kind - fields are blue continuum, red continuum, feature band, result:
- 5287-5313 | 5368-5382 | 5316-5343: 0.06 mag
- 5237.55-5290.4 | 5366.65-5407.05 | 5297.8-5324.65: -0.02 mag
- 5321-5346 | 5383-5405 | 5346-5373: -0.03 mag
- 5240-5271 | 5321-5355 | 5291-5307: -0.02 mag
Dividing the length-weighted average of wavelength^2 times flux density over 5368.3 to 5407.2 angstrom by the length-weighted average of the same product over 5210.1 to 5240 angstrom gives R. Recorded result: 1.4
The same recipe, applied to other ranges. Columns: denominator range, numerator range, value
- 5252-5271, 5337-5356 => 1.20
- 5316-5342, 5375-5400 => 1.20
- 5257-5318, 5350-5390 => 1.22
